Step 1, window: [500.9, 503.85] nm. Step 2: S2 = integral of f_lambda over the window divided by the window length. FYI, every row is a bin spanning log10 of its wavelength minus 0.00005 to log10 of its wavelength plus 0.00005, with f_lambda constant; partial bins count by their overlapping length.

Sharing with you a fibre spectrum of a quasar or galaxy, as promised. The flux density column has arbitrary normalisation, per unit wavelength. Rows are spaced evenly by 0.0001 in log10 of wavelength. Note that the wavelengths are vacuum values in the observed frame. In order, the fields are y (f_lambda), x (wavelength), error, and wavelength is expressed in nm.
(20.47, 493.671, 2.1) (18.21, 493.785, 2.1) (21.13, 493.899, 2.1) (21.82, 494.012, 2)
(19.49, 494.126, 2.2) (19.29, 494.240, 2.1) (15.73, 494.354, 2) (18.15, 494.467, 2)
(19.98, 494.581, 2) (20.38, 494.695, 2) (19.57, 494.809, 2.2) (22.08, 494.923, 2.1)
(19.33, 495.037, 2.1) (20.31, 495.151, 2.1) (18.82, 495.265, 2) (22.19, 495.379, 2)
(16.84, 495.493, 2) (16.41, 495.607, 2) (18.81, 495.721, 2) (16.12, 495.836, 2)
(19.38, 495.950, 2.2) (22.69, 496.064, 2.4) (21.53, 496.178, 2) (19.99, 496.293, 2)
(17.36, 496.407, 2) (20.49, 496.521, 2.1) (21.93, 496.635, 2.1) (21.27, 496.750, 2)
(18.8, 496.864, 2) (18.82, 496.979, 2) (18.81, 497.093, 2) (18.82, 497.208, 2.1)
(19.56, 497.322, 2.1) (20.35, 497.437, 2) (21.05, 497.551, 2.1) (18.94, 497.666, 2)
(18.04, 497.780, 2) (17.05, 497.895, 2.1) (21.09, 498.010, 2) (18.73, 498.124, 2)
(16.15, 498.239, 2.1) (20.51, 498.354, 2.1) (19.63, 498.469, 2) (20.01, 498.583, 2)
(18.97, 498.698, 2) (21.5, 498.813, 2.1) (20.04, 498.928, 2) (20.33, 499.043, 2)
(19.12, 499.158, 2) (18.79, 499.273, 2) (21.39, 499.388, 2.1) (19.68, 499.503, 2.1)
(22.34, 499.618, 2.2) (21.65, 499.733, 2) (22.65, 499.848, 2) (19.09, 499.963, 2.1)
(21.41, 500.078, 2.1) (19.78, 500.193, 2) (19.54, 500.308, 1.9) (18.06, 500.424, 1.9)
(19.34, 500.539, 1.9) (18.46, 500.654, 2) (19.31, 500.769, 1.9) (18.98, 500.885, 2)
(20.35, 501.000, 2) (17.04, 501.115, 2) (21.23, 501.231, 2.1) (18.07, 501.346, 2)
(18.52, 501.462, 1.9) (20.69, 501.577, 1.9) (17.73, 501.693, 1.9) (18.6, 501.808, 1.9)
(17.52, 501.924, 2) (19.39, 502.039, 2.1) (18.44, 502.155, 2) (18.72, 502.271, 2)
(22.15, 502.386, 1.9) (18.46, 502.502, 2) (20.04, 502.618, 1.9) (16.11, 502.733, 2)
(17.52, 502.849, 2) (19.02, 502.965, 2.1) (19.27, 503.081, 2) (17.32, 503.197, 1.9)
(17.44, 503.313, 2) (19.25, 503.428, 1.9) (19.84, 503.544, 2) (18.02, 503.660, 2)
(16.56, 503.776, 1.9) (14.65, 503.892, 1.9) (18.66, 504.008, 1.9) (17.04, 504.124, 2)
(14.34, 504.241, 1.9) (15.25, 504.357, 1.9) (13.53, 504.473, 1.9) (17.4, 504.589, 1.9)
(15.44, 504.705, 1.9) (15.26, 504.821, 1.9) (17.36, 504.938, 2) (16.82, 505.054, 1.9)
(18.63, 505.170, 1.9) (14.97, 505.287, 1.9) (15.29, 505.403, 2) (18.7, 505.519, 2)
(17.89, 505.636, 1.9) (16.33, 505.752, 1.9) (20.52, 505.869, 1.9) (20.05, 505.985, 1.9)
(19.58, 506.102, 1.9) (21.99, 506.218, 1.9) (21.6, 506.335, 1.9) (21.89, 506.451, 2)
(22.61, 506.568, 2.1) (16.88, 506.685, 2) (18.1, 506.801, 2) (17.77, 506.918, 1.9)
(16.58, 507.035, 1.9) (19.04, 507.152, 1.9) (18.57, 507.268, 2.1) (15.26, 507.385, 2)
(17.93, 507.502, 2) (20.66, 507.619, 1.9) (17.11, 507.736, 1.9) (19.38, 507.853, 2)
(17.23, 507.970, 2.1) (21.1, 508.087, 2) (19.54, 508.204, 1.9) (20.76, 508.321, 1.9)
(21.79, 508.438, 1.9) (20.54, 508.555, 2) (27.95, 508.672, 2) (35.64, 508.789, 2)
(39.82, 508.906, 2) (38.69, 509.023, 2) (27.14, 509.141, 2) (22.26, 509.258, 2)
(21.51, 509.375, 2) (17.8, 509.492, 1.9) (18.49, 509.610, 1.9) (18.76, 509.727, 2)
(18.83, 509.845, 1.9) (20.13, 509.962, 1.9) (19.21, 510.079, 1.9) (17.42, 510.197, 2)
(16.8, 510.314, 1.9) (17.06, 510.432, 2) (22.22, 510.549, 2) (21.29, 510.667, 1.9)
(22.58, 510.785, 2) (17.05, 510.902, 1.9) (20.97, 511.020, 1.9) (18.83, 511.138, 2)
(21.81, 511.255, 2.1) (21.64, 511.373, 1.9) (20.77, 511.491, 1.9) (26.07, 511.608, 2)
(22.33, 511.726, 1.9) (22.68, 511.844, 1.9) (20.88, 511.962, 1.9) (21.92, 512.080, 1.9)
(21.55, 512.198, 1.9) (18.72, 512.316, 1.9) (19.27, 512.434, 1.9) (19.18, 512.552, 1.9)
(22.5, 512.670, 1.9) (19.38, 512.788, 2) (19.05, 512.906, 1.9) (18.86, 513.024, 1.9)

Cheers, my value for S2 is 18.7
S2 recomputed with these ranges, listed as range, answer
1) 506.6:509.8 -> 21.7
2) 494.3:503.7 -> 19.4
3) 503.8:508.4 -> 18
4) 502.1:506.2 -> 17.6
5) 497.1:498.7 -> 19.2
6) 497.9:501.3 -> 19.8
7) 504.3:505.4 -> 16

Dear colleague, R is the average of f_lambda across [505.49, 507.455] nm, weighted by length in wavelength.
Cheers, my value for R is 19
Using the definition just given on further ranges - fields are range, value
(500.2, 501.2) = 19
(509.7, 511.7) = 20.1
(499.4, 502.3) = 19.5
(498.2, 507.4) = 18.7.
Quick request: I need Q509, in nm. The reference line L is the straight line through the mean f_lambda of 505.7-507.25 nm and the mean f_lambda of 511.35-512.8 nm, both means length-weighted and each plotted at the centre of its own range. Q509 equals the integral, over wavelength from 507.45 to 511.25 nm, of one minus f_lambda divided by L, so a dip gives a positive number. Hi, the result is -0.25 nm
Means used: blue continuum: 19.4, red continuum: 21.4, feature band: 21.8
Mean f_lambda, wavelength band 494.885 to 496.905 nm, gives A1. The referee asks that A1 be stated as 19.7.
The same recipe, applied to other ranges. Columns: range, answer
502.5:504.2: 17.9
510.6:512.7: 21.1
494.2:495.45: 19.6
